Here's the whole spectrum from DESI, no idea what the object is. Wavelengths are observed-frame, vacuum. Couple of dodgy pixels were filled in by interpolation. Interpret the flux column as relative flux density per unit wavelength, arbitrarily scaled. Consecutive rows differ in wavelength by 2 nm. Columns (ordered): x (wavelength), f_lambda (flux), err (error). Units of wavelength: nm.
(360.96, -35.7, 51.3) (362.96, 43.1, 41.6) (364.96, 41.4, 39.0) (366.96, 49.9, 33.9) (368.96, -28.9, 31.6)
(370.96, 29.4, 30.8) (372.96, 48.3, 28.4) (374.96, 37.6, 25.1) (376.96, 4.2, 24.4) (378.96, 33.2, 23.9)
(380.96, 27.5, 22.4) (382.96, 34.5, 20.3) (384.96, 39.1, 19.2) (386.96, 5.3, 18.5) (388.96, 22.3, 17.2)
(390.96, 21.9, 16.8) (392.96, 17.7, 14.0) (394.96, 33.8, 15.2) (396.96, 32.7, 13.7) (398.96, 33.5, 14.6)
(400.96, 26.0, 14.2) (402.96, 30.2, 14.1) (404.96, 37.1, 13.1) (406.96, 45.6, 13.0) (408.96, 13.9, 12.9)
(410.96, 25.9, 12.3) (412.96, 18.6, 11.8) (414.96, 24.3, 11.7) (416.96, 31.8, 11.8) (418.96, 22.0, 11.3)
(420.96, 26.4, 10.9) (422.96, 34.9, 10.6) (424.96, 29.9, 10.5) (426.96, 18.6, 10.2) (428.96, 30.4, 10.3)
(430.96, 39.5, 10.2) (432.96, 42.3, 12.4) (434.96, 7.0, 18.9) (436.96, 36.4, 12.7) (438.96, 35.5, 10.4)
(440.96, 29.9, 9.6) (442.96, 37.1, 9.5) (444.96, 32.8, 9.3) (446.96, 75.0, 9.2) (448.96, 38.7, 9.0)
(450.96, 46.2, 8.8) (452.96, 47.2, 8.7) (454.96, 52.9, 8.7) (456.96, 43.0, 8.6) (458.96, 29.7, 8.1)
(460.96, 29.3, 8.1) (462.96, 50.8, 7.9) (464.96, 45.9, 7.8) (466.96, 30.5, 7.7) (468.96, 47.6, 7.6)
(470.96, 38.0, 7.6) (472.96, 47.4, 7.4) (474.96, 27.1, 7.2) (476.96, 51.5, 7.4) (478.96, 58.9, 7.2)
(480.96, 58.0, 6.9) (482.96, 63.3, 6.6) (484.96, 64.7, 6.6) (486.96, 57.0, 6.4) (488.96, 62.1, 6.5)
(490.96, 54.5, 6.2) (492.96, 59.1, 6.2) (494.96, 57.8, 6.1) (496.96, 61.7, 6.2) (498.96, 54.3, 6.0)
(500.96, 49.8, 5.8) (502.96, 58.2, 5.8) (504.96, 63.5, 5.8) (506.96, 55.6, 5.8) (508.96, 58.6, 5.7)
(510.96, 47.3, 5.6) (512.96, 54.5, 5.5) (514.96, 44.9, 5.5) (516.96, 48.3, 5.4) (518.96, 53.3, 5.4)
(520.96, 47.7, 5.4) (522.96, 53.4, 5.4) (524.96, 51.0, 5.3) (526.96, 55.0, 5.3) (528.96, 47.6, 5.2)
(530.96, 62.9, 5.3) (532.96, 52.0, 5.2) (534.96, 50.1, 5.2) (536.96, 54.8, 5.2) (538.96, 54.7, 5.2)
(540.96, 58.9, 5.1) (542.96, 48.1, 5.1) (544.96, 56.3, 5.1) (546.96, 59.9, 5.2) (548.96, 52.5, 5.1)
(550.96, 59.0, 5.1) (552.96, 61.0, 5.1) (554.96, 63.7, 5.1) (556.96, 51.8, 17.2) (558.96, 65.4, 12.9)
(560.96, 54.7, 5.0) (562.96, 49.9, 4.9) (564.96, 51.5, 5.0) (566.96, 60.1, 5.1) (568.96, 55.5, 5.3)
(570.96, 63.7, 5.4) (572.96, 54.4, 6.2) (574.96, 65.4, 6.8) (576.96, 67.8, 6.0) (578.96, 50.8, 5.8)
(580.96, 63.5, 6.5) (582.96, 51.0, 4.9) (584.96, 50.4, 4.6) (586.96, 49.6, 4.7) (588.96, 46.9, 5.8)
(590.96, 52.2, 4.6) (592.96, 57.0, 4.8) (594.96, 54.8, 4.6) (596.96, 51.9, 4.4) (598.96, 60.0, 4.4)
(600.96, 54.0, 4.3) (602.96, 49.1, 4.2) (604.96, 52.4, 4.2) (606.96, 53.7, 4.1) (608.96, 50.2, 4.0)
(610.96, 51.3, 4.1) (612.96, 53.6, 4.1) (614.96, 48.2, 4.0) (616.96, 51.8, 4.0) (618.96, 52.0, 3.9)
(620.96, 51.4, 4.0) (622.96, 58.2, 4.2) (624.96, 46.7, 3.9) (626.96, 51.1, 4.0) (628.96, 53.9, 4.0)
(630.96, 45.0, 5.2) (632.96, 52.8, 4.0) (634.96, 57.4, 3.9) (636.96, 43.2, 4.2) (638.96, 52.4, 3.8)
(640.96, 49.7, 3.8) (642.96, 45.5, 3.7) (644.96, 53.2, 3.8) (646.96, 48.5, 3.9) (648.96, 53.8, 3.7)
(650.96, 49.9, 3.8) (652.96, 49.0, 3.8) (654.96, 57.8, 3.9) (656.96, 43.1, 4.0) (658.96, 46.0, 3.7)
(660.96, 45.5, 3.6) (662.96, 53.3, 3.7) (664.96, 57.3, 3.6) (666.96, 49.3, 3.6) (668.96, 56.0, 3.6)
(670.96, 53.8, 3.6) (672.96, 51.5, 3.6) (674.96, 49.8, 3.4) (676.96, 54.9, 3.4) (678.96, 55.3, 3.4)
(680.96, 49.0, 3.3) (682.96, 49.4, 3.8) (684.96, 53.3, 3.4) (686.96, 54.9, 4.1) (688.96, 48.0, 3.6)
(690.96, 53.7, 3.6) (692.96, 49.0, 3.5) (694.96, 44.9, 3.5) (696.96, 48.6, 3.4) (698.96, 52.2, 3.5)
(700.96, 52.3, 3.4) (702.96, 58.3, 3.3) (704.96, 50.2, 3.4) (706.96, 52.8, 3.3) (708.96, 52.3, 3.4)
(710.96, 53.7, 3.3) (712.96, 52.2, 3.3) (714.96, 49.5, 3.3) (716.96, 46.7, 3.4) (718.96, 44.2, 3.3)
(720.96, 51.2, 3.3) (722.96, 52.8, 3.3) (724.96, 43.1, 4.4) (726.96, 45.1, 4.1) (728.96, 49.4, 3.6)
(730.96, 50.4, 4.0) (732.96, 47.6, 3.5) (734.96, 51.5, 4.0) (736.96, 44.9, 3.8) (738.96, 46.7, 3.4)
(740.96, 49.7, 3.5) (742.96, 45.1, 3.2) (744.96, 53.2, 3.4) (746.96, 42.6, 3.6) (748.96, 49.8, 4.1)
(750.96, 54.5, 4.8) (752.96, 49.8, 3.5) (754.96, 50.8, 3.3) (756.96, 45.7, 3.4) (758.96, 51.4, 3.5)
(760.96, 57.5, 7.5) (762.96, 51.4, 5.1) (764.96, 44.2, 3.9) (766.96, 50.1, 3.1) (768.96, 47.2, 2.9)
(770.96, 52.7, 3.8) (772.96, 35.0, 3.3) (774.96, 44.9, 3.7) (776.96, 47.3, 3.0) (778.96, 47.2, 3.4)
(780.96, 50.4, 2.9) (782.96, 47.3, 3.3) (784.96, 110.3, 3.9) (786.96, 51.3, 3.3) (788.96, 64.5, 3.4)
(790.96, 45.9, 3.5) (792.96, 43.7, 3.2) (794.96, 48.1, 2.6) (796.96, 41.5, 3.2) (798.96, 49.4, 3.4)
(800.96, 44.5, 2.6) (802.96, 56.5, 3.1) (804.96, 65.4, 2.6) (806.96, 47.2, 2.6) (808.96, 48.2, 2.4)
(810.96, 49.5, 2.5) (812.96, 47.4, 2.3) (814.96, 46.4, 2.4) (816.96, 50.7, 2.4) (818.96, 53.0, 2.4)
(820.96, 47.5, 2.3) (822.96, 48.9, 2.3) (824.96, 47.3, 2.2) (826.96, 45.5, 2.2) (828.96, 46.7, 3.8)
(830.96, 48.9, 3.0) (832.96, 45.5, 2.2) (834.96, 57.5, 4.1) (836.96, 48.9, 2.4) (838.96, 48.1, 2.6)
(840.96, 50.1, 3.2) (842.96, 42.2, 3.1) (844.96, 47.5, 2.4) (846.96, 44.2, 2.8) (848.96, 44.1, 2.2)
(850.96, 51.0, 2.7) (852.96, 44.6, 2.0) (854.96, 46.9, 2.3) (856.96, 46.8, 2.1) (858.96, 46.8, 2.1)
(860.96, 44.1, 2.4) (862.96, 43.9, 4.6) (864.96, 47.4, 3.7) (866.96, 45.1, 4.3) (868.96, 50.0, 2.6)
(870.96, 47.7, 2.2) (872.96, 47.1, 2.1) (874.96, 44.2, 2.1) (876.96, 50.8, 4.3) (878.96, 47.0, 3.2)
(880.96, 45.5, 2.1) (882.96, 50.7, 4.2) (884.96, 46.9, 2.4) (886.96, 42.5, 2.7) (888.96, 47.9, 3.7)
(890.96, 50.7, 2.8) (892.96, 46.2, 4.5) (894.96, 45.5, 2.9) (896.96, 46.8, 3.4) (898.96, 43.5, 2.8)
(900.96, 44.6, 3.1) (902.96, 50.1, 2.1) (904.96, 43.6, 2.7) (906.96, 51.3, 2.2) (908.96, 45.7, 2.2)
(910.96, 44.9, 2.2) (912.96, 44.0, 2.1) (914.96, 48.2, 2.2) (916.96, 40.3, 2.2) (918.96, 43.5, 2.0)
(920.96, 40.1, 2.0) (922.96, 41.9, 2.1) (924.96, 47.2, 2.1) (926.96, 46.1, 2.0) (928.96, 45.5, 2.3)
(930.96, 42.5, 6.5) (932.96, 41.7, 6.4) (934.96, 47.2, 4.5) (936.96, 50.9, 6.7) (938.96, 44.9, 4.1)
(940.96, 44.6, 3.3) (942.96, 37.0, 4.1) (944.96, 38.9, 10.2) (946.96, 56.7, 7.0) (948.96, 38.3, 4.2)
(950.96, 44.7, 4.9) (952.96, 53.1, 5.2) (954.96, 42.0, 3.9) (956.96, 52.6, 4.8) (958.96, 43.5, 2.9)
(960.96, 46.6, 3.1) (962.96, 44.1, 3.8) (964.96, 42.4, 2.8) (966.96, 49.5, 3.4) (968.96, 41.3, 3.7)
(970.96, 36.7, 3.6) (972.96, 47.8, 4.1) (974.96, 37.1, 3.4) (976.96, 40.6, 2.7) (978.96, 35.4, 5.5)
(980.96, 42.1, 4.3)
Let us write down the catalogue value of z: 0.197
